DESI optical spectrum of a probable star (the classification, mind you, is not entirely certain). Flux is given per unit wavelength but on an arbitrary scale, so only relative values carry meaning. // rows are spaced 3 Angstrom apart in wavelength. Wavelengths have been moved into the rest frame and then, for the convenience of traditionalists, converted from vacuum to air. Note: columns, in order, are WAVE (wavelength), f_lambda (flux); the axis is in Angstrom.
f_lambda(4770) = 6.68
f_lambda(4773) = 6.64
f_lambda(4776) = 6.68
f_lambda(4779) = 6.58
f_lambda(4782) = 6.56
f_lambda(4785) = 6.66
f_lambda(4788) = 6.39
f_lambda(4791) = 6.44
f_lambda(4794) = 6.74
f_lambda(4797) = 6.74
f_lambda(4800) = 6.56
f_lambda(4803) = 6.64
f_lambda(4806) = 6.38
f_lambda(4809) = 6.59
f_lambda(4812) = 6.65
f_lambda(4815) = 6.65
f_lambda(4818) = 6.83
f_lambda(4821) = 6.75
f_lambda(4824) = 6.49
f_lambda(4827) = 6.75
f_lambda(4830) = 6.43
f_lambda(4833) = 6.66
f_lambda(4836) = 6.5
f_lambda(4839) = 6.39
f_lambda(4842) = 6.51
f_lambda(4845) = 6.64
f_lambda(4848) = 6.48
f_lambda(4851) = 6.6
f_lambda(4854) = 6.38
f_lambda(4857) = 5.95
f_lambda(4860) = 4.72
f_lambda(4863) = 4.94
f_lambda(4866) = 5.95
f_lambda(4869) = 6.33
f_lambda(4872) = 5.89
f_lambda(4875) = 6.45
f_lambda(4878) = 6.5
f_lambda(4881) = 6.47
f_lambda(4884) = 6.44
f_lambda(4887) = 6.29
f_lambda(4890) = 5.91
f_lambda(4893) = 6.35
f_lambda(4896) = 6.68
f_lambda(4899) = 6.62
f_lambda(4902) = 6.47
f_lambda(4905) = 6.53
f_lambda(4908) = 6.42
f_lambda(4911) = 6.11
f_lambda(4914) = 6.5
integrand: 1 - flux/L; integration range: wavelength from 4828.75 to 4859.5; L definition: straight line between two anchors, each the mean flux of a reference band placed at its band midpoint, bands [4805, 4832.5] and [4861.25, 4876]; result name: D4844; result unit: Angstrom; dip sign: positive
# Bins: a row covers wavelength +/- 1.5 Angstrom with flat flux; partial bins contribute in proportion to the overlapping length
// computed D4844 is -0.8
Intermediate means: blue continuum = 6.62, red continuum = 5.87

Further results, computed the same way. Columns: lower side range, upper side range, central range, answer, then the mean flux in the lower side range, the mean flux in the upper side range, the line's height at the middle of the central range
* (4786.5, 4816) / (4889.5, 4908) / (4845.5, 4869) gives 2.1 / 6.58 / 6.45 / 6.51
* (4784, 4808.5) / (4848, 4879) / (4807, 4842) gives -1.5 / 6.57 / 5.99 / 6.32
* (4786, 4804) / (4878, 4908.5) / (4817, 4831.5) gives -0.2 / 6.59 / 6.42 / 6.54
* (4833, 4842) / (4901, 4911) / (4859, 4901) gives 2.1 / 6.49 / 6.42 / 6.45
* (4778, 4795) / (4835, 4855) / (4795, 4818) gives -0.3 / 6.56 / 6.5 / 6.54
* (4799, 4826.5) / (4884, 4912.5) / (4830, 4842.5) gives 0.1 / 6.62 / 6.38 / 6.55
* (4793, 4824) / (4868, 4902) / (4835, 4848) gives 0.0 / 6.64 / 6.36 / 6.52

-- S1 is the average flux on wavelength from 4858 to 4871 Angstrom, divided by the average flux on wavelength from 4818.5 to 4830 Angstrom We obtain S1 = 0.8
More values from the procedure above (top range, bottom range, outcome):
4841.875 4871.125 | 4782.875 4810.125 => 0.92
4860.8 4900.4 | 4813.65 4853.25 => 0.94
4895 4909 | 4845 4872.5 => 1.10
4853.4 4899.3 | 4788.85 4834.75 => 0.92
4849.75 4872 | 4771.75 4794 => 0.89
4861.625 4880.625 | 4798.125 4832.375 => 0.91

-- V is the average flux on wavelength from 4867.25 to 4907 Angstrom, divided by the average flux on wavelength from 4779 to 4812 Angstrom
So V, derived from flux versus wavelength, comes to 0.97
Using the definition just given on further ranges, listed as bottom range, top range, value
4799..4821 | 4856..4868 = 0.82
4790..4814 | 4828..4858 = 0.98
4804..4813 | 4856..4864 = 0.79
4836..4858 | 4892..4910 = 1.01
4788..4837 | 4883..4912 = 0.97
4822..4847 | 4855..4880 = 0.90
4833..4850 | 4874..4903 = 0.98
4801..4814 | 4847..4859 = 0.96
